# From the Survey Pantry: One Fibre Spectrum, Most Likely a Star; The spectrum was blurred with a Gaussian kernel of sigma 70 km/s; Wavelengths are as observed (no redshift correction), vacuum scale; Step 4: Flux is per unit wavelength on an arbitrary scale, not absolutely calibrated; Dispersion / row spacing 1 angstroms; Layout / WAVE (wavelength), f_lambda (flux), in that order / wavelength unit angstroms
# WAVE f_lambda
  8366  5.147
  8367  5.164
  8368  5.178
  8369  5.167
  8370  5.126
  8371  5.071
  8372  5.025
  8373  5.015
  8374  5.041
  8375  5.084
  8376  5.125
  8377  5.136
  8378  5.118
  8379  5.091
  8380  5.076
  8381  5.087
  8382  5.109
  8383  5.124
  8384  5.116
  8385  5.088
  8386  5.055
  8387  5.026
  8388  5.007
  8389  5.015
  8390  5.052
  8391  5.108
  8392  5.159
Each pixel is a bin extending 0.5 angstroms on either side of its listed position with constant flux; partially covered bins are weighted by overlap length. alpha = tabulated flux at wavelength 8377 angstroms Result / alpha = 5.136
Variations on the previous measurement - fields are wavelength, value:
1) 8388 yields 5.007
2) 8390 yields 5.052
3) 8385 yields 5.088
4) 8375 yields 5.084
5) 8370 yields 5.126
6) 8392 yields 5.159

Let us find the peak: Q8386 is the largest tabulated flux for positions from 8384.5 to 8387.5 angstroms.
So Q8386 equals 5.088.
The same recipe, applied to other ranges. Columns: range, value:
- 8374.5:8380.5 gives 5.136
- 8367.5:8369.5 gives 5.178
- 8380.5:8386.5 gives 5.124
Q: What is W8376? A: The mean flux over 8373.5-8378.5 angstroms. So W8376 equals 5.1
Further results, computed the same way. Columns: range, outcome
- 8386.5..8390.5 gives 5.02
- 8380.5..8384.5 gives 5.11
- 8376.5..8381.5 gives 5.1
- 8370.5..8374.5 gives 5.04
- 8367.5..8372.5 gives 5.11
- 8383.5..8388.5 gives 5.06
